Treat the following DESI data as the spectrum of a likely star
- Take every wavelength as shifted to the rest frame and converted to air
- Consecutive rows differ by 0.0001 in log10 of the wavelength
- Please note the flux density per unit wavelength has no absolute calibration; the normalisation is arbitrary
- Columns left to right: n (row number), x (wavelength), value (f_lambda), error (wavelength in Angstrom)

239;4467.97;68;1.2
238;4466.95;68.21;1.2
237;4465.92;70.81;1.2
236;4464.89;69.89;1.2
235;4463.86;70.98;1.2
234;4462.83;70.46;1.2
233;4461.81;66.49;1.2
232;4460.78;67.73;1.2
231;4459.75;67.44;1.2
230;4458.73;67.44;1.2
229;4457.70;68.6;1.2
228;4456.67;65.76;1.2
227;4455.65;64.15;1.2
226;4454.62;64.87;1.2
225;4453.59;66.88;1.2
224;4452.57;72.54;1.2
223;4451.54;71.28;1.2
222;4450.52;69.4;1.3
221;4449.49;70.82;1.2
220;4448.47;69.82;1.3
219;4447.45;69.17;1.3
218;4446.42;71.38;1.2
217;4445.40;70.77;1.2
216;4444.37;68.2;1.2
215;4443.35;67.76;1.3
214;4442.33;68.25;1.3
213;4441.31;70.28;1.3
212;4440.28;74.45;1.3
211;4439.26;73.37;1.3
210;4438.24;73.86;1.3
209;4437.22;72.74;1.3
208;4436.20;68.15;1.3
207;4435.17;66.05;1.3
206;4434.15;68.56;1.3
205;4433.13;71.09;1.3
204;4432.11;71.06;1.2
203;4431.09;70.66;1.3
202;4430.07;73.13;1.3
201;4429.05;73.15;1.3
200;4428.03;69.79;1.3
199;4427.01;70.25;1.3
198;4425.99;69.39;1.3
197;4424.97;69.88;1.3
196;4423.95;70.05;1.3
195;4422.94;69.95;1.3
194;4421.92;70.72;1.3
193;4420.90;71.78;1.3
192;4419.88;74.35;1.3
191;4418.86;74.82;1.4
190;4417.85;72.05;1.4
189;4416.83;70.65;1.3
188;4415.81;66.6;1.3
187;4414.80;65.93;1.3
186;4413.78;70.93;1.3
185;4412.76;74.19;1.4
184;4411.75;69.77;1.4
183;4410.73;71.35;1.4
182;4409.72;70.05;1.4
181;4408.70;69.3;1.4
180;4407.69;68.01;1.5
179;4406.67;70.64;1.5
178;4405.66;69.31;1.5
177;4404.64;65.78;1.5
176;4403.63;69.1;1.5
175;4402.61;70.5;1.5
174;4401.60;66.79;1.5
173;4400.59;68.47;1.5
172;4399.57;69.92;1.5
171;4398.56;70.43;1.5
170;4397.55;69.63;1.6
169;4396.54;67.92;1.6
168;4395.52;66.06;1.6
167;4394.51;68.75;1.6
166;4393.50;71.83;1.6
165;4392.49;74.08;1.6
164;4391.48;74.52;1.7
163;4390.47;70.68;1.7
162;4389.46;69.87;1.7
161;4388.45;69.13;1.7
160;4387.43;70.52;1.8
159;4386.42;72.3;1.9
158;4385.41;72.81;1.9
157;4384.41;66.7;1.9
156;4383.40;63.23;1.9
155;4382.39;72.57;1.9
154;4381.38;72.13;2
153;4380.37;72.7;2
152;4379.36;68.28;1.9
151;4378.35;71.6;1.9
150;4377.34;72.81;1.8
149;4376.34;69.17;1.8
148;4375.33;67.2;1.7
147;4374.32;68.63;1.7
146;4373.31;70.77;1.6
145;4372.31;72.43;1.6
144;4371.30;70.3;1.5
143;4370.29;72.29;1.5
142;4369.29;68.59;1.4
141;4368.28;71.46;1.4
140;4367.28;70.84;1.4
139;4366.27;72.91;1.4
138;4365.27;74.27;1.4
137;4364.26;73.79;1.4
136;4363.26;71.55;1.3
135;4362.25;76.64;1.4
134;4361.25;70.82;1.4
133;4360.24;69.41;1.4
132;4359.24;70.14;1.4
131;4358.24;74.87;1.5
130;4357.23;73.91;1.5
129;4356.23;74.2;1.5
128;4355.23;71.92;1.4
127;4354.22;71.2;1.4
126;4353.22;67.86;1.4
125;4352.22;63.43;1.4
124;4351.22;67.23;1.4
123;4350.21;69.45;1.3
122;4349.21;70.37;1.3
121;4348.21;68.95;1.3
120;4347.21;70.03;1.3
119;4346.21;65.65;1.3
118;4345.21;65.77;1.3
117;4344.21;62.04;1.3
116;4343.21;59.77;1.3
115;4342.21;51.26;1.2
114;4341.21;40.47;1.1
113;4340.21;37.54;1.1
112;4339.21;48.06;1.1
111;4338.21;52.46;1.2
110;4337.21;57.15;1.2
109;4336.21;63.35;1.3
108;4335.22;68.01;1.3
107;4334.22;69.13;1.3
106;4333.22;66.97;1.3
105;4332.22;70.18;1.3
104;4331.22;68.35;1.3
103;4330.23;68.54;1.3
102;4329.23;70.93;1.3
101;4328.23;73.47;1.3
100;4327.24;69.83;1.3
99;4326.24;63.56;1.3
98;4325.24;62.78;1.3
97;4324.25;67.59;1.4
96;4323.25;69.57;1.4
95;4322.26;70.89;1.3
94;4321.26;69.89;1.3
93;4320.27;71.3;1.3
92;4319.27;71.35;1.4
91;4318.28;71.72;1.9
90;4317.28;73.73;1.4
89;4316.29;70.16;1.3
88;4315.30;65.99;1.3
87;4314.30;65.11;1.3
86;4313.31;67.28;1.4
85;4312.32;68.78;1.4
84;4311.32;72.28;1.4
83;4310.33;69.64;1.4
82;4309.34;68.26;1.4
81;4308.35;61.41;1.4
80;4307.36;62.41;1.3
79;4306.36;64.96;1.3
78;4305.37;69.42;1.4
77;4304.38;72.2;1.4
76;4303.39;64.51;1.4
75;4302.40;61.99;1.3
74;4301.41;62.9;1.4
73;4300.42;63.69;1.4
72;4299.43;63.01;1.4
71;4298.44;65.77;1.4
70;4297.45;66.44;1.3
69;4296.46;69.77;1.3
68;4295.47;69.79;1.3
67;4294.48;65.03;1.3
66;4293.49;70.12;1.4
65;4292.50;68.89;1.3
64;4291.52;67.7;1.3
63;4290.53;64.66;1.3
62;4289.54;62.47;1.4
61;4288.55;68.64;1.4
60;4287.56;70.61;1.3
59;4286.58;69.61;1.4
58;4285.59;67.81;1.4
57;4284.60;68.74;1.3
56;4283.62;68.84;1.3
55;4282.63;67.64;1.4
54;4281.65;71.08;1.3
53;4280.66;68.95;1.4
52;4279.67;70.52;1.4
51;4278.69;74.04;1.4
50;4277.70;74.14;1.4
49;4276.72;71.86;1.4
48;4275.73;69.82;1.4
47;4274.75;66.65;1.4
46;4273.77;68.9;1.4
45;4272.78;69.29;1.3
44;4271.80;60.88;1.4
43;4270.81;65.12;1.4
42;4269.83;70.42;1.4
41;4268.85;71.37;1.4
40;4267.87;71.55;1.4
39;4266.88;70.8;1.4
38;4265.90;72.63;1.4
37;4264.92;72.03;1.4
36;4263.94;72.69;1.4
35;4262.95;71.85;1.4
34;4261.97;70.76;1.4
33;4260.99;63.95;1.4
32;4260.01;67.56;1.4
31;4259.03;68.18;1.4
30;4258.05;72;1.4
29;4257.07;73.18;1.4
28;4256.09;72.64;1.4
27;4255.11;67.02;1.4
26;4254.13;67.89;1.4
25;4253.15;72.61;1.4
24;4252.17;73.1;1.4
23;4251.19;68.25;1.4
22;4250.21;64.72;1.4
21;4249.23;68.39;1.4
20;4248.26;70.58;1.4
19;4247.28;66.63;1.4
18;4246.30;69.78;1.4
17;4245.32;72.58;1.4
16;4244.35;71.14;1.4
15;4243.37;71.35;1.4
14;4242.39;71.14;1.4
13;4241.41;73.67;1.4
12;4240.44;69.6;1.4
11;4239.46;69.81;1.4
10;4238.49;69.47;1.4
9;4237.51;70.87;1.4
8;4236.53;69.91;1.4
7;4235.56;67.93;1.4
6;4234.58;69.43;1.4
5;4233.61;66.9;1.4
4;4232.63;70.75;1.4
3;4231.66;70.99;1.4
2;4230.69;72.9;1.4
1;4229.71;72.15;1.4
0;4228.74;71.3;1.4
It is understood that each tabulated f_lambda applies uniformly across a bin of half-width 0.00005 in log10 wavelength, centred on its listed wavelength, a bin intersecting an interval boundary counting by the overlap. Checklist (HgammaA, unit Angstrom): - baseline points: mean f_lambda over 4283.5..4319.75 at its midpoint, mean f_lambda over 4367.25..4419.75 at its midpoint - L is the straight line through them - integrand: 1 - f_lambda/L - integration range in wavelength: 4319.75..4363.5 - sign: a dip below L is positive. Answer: 1.6 Angstrom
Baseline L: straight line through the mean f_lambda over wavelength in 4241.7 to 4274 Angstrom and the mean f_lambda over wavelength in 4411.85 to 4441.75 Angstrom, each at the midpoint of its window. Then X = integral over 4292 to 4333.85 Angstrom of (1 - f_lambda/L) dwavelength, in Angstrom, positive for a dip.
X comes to 1.35 Angstrom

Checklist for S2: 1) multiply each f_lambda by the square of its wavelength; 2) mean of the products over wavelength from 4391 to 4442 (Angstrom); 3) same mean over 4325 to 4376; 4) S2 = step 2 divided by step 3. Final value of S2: 1.1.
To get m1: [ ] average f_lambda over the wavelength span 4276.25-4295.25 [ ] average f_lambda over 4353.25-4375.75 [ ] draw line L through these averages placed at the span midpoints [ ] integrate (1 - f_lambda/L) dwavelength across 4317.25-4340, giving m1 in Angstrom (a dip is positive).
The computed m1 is 1.3 Angstrom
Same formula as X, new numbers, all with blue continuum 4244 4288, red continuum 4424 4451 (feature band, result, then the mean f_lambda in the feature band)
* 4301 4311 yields 0.6 Angstrom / 65.9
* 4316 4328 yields 0.1 Angstrom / 69.5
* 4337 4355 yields 2.4 Angstrom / 60.7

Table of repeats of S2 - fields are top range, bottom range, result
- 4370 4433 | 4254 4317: 1.08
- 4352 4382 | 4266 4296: 1.08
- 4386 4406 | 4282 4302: 1.09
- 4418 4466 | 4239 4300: 1.09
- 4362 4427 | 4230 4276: 1.08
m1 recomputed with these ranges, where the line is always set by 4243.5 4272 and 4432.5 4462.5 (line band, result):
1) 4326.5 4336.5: 0.1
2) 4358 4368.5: -0.4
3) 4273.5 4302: 0.6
